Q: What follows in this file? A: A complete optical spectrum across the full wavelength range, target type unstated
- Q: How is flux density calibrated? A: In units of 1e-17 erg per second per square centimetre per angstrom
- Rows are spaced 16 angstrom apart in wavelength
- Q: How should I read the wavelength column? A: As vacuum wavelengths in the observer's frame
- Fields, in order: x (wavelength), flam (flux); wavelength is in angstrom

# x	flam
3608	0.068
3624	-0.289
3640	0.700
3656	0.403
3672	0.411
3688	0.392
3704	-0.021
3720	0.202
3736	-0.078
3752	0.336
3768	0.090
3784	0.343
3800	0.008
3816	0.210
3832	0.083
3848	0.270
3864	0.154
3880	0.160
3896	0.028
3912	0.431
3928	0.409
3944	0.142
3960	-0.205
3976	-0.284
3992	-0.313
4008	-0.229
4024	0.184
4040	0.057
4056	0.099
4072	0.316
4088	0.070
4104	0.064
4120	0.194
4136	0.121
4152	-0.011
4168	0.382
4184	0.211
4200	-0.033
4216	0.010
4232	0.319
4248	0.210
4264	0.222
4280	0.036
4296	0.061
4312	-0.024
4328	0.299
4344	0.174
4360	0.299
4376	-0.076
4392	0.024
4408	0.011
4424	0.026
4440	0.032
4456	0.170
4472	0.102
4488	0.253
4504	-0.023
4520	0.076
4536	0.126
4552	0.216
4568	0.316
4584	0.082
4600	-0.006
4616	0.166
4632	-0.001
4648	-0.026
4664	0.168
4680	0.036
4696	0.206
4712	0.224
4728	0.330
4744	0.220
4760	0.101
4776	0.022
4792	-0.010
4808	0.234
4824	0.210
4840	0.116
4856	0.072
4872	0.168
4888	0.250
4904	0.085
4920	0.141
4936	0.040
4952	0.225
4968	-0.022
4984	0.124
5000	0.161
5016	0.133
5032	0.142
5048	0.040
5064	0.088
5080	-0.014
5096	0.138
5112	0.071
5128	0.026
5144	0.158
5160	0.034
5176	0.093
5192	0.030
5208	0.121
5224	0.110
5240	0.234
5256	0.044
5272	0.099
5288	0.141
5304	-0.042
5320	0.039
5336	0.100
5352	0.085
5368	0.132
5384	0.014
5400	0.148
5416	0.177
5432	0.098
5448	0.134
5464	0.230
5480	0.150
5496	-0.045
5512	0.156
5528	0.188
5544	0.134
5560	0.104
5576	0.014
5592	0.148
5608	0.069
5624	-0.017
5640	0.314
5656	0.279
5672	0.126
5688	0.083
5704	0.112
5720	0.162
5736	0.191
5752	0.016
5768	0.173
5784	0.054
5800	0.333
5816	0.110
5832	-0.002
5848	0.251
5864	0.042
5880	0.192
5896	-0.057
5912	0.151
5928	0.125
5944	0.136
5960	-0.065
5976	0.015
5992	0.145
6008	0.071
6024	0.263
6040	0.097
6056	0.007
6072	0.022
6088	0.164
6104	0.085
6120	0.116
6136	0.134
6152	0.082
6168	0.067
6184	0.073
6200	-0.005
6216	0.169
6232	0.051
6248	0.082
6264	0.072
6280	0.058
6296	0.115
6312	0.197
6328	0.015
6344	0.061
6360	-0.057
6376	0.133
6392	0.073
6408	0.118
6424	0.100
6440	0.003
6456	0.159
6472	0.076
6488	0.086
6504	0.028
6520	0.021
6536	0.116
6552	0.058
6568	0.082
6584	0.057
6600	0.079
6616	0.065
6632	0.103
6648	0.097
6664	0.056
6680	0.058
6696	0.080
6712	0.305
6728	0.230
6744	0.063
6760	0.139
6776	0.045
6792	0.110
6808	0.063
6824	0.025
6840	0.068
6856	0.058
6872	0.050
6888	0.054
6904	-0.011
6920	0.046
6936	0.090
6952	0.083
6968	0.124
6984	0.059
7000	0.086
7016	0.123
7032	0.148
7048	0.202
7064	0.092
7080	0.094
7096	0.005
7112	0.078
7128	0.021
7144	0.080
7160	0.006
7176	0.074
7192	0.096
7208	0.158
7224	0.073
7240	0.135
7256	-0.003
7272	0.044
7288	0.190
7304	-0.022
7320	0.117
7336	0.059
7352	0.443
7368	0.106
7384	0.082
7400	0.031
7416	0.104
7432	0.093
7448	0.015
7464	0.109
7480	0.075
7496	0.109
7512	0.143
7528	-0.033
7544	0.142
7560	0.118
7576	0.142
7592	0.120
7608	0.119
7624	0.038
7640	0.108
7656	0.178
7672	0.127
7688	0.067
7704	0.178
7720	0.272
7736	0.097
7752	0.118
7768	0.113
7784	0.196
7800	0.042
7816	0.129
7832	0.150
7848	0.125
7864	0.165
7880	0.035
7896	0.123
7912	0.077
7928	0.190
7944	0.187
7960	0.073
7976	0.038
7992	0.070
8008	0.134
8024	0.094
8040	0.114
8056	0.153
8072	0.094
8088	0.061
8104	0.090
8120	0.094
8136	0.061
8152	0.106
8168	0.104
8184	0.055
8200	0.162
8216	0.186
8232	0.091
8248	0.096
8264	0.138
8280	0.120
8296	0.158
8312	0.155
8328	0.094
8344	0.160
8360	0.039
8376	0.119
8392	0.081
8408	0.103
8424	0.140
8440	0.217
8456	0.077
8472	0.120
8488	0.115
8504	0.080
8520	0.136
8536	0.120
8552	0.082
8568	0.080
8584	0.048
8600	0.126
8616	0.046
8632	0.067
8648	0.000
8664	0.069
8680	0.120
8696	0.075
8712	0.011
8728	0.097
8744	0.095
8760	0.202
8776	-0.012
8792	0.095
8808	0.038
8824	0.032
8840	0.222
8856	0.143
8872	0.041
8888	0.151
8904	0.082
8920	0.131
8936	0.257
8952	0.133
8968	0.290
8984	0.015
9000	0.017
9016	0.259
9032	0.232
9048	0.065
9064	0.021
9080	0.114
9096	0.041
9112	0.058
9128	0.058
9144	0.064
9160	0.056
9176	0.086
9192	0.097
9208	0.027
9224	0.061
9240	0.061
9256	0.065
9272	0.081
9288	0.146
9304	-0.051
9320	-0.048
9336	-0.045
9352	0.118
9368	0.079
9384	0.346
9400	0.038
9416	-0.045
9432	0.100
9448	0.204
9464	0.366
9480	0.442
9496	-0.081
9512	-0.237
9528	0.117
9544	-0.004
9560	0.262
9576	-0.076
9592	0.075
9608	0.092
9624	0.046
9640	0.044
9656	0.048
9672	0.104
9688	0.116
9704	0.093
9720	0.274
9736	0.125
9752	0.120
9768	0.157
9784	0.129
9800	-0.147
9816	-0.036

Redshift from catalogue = 0.80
